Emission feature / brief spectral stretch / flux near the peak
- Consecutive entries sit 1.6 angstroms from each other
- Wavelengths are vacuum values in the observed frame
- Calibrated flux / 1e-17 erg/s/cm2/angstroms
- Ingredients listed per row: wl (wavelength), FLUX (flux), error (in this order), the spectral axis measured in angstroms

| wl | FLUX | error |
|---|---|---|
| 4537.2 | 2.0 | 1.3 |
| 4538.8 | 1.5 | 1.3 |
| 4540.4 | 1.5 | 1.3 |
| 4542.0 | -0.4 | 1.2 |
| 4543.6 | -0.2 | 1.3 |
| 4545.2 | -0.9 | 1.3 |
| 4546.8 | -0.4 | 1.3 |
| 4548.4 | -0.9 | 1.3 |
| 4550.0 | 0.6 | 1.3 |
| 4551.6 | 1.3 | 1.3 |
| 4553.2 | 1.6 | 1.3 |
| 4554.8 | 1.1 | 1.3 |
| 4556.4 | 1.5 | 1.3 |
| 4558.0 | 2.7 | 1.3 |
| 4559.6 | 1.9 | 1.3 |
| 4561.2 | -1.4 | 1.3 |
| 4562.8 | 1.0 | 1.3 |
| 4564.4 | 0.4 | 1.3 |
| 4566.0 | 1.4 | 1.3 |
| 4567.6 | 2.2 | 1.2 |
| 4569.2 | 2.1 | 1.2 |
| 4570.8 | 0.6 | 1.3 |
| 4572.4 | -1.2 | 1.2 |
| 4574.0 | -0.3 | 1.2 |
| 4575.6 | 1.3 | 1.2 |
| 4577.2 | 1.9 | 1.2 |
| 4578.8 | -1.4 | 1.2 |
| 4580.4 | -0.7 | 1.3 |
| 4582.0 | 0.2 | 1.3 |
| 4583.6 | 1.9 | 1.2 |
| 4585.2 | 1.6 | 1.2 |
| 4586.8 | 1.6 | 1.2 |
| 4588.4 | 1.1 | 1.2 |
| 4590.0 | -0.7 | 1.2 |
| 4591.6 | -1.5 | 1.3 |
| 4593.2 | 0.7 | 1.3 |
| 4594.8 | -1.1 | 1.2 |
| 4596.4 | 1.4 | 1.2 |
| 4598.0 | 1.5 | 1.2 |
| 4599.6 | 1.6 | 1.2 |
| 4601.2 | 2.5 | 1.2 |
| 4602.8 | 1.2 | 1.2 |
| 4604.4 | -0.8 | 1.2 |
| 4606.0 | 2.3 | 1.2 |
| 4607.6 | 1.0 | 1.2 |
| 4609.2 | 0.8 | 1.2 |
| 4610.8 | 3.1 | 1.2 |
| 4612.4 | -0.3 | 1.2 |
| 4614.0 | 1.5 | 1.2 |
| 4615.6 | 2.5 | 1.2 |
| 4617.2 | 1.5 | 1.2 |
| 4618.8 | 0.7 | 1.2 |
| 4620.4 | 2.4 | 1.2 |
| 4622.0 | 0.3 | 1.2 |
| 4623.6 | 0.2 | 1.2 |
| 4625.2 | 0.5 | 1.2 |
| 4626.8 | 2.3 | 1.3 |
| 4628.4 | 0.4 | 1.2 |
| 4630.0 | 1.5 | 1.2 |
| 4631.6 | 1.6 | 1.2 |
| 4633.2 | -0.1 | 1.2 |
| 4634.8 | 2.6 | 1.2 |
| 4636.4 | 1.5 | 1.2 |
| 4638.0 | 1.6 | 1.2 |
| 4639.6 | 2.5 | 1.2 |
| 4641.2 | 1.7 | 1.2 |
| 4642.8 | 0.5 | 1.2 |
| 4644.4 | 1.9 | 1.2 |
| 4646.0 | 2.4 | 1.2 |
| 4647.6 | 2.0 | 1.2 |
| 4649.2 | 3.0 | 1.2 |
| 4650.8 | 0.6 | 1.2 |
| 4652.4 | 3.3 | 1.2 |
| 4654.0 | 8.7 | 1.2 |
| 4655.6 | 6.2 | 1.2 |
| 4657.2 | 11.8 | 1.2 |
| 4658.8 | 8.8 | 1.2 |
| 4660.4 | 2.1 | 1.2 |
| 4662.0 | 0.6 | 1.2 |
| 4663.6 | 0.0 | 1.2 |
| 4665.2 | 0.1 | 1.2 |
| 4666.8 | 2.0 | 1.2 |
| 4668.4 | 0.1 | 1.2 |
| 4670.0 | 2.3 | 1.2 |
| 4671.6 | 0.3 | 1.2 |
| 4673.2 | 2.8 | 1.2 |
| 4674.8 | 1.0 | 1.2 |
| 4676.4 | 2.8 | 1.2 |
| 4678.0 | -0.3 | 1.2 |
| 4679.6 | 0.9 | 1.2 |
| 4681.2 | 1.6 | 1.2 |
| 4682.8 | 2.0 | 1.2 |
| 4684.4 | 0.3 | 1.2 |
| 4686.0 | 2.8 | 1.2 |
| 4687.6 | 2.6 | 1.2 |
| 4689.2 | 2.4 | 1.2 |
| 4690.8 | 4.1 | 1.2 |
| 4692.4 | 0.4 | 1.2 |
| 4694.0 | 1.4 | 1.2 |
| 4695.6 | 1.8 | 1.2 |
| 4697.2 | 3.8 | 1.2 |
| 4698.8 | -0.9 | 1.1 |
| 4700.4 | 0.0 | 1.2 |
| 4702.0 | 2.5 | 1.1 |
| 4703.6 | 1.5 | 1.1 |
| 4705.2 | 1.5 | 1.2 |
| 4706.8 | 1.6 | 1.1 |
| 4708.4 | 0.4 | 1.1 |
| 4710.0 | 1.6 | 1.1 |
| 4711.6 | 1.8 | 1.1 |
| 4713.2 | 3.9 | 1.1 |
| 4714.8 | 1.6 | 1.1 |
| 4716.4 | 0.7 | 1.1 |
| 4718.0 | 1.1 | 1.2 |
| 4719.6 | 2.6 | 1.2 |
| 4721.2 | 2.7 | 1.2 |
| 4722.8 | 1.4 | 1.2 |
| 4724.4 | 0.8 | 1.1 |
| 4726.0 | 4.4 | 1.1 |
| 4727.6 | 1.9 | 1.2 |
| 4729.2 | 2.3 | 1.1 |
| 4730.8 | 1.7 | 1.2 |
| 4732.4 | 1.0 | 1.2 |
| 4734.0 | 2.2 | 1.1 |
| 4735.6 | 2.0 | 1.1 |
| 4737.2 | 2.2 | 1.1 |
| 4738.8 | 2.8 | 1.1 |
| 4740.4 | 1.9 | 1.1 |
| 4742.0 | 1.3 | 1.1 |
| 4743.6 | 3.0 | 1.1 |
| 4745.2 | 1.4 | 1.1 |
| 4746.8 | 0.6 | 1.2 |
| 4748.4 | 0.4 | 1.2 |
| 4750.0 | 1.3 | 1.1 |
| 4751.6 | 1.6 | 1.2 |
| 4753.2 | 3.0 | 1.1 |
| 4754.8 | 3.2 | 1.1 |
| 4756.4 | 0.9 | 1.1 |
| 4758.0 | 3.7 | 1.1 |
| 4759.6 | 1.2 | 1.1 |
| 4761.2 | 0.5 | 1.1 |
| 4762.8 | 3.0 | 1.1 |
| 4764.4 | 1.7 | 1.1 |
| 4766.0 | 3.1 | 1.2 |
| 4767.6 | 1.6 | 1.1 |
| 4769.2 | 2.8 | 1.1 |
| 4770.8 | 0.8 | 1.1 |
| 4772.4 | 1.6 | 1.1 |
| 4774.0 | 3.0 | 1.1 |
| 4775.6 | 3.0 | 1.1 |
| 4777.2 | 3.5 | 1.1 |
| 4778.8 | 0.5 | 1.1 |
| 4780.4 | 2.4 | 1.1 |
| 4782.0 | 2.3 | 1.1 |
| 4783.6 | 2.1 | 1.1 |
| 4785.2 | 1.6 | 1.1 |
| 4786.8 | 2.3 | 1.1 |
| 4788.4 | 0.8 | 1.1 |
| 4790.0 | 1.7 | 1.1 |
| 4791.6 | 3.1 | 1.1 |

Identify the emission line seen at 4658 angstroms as [O II] 3727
